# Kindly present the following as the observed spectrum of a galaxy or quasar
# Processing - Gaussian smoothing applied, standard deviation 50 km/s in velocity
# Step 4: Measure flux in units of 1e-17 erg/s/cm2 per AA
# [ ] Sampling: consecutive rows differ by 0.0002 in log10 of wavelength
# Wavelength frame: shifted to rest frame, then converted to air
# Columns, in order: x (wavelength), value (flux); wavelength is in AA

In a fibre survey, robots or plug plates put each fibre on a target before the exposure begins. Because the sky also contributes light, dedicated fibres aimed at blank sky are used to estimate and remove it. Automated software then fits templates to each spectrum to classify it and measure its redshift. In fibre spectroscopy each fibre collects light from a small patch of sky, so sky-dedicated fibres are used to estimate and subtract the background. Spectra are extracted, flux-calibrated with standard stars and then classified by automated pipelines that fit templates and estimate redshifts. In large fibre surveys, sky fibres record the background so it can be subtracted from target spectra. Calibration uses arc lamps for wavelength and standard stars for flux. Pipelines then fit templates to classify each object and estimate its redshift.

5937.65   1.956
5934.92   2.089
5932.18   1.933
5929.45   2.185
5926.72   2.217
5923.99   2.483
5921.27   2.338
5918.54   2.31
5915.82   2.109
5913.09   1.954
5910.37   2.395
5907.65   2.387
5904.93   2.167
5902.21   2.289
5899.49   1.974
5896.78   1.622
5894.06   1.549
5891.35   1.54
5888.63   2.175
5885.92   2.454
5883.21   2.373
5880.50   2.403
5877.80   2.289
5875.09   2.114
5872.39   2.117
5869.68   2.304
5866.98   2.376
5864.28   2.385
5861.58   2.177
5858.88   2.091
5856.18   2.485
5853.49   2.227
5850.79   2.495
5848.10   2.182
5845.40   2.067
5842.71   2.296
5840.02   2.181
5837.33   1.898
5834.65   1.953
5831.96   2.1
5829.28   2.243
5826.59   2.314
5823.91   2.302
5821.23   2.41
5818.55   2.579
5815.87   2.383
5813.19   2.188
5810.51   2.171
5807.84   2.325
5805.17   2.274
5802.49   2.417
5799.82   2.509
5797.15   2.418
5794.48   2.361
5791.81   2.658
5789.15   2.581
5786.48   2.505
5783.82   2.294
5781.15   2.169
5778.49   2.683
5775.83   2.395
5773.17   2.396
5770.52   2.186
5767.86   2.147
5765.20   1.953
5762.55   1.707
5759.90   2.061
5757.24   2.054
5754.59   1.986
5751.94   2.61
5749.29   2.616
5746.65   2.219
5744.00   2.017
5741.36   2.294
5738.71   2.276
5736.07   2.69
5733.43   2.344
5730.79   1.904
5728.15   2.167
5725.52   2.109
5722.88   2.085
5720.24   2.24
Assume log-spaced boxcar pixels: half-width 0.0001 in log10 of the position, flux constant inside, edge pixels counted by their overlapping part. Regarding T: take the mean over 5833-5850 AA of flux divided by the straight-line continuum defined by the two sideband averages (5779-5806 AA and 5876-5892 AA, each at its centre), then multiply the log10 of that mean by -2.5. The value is 0.105 mag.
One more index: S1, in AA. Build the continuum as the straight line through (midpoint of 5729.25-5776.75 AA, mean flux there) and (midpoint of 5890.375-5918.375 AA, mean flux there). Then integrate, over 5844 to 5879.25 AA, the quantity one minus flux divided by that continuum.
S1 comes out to -3.1 AA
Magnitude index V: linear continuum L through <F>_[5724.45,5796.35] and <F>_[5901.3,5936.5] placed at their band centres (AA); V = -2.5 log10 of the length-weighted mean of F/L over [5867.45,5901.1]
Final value 0.07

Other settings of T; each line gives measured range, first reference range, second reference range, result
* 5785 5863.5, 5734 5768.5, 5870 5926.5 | -0.06 mag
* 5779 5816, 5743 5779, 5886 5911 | -0.11 mag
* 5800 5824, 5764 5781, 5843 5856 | -0.03 mag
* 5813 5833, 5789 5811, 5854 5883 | 0.02 mag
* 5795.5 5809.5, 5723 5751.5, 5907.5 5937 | -0.06 mag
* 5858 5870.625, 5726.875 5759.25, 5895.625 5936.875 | -0.04 mag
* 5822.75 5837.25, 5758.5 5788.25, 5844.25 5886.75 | 0.05 mag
